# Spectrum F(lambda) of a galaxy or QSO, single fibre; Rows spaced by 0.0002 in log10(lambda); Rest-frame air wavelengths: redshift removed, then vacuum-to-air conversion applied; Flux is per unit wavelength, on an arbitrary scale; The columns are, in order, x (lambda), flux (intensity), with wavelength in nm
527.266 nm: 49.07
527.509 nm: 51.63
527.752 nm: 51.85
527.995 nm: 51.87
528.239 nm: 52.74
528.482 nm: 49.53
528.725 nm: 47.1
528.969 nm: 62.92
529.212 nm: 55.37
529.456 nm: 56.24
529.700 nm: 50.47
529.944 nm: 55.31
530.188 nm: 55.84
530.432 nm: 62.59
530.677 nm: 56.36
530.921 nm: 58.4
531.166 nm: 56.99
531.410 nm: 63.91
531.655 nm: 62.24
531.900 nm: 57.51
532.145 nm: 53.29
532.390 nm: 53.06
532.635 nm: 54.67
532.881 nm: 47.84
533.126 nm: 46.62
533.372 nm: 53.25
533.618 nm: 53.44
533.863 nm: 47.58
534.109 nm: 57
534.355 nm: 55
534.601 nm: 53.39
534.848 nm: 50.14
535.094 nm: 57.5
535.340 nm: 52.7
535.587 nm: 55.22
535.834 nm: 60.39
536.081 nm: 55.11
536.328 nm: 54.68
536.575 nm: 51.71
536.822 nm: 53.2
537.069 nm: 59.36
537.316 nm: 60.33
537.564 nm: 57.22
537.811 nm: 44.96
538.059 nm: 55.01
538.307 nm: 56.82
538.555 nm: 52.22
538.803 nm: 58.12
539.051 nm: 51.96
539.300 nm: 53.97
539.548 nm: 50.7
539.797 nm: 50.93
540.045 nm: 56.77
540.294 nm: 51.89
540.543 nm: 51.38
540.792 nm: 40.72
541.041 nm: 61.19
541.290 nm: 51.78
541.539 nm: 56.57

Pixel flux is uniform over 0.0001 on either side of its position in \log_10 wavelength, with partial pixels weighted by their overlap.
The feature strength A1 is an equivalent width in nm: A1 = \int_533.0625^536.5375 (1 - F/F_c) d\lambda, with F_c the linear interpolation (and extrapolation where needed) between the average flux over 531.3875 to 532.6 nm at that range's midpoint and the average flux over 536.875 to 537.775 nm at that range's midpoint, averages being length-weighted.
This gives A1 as 0.209 nm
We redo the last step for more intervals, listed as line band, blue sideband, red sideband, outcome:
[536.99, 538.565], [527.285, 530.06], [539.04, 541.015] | -0.10 nm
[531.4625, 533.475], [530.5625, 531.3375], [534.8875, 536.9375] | 0.10 nm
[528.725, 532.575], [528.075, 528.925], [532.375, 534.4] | -0.42 nm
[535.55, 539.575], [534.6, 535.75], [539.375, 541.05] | -0.16 nm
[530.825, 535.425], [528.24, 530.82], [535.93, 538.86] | 0.05 nm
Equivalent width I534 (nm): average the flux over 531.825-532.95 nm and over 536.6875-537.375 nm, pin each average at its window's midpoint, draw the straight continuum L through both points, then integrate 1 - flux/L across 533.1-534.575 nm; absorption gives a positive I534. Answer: 0.05 nm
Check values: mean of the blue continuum 53.3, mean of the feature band 52.6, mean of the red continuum 57.4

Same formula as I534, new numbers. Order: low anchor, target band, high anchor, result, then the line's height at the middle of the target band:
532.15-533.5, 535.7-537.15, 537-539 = -0.04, 54.1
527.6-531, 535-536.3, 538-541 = -0.06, 53.5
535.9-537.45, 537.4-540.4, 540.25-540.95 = -0.12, 51.5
